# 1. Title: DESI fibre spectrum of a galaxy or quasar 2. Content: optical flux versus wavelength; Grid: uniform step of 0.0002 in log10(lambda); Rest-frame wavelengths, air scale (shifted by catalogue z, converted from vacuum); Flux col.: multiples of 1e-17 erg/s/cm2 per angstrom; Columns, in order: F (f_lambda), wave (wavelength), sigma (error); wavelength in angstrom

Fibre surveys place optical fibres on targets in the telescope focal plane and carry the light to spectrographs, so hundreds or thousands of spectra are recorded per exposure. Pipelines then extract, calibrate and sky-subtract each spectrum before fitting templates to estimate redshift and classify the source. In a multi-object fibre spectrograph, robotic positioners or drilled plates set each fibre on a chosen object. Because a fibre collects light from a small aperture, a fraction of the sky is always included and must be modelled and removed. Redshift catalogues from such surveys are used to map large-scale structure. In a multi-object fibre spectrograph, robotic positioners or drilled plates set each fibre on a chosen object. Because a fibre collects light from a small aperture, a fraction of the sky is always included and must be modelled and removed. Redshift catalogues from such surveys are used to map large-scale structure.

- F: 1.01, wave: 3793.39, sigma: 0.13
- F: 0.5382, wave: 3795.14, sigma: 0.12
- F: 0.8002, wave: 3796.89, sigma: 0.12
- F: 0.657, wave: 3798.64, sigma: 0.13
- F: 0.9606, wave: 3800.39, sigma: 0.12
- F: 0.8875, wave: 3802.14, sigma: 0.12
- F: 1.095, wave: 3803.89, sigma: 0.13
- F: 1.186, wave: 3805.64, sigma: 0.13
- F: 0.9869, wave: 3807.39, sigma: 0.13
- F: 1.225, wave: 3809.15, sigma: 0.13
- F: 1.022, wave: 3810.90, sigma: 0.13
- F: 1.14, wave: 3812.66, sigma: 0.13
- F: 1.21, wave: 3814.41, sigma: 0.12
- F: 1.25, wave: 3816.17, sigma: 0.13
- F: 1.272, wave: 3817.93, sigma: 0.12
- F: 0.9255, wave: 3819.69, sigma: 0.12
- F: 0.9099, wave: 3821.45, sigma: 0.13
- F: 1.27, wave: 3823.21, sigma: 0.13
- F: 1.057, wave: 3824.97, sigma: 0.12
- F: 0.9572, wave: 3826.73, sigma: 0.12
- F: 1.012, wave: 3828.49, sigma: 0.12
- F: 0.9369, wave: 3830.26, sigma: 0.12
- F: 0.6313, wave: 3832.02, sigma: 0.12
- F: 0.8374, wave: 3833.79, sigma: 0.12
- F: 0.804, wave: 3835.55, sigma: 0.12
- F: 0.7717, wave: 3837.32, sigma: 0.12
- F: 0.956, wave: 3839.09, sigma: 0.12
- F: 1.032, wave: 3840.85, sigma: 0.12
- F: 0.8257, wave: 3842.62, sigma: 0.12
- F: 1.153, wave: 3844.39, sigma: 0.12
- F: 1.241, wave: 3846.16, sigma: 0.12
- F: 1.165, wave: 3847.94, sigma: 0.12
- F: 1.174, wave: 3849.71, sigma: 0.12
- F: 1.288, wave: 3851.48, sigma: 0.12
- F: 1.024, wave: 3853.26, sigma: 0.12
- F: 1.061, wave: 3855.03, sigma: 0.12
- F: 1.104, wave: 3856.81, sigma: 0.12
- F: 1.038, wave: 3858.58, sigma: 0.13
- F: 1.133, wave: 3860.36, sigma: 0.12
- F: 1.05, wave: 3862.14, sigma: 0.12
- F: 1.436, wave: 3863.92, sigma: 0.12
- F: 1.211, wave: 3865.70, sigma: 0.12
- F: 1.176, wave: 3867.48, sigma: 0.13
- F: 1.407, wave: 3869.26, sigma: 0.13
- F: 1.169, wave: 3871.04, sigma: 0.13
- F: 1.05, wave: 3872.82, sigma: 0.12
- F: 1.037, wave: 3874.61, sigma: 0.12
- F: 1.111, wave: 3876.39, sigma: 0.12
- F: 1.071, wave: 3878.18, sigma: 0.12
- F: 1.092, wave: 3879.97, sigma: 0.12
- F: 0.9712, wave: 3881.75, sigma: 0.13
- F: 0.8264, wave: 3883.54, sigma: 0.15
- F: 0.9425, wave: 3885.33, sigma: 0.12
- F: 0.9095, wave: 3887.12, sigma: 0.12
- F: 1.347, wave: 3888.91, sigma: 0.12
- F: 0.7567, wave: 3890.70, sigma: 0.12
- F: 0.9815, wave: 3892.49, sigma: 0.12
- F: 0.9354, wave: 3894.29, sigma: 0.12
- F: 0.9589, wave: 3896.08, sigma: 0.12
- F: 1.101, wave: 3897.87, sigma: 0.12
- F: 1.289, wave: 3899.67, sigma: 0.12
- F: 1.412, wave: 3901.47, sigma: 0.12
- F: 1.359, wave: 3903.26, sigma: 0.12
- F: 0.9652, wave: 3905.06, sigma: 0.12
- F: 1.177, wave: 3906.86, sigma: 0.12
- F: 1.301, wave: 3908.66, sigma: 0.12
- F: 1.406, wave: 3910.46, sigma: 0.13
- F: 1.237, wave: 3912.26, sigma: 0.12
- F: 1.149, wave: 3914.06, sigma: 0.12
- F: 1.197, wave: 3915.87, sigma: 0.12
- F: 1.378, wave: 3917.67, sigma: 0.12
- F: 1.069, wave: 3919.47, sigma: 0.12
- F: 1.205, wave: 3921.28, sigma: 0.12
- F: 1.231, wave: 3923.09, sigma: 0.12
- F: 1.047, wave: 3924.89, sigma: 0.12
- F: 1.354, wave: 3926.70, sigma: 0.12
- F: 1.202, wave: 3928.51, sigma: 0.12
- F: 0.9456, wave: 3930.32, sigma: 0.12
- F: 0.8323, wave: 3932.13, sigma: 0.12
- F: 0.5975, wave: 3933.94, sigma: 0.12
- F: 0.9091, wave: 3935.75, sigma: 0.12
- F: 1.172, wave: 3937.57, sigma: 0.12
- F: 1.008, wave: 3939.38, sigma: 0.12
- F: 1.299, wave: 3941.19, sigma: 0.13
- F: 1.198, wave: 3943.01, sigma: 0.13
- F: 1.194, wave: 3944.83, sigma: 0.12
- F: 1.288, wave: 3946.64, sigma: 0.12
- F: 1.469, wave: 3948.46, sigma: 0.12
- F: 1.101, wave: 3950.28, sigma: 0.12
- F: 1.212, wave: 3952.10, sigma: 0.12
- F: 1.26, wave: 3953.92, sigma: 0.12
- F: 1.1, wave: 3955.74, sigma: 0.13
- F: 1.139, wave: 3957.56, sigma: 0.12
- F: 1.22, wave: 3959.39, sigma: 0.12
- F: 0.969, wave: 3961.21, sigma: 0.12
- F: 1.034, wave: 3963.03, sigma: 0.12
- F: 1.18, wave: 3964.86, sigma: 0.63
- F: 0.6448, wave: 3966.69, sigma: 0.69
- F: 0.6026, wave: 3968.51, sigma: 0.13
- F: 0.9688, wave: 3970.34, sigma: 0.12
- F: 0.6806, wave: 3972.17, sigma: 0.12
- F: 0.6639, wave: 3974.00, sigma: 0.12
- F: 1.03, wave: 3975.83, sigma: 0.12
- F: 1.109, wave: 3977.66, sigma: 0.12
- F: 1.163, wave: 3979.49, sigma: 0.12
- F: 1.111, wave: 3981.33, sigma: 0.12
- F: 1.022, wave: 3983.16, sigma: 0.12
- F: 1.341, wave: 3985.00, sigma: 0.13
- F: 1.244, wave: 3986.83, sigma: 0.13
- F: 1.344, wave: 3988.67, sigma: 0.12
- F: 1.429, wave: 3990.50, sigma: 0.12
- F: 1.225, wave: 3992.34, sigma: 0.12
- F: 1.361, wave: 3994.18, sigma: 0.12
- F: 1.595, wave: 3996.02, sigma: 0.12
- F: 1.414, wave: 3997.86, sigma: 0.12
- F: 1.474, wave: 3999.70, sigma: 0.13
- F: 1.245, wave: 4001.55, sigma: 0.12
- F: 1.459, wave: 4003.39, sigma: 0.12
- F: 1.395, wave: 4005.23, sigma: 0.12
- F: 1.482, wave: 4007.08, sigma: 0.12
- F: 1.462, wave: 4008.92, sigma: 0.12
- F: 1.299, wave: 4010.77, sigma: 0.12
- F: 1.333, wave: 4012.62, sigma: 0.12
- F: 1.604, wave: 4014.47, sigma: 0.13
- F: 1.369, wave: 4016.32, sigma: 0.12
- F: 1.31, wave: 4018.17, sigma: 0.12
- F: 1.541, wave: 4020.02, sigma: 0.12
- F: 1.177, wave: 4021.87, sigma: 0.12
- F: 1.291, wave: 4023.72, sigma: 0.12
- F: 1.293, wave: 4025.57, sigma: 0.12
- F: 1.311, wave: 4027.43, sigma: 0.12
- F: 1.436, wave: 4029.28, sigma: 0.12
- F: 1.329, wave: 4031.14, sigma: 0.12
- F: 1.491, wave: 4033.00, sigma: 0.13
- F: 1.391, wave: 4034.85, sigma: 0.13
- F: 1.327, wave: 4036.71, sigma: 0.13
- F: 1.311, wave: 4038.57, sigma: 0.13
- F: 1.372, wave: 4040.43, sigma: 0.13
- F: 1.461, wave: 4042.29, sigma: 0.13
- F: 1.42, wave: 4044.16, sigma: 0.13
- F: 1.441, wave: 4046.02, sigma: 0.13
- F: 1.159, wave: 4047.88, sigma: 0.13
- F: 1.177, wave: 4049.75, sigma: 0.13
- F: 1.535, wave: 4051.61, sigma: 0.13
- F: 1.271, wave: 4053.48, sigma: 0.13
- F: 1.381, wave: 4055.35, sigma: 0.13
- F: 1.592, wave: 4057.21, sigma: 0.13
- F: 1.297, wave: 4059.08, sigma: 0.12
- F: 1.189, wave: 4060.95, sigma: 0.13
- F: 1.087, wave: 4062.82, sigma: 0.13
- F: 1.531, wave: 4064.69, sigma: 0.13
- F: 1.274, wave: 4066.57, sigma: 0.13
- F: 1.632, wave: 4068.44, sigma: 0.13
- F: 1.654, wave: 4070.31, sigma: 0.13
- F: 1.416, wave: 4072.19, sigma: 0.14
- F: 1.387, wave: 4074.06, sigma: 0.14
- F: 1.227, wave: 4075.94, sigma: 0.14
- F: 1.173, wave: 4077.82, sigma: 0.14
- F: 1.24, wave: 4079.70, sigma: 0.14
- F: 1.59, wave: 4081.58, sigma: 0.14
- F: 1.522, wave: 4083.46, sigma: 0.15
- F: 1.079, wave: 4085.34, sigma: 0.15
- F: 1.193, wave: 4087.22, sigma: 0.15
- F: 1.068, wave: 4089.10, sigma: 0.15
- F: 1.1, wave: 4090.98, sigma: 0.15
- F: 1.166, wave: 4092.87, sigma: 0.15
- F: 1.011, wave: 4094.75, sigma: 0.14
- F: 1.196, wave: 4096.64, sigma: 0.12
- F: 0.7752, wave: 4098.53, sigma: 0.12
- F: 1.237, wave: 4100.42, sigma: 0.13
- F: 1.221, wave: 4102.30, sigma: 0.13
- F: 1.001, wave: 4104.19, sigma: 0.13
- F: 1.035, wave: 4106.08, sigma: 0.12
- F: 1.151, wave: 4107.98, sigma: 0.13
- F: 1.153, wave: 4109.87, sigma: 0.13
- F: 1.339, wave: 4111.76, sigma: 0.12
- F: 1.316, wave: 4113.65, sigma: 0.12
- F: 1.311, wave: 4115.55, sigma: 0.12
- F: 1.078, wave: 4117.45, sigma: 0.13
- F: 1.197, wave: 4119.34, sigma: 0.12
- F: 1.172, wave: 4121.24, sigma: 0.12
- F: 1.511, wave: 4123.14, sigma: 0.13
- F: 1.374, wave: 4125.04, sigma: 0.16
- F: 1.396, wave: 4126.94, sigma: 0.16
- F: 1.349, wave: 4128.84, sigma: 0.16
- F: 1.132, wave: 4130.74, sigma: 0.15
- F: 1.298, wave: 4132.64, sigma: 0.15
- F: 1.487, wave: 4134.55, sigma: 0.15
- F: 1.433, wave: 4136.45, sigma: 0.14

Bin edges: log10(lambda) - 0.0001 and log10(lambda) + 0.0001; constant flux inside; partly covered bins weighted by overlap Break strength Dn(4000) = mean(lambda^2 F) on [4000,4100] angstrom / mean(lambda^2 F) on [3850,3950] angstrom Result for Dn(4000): 1.27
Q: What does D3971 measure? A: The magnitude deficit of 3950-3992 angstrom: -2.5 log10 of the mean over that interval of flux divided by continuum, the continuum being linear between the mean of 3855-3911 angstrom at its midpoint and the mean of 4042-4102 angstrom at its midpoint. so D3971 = 0.12 mag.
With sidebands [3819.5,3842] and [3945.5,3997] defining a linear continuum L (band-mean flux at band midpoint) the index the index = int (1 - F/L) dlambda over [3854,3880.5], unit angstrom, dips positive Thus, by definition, -4.4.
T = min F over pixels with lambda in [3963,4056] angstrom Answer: 0.6026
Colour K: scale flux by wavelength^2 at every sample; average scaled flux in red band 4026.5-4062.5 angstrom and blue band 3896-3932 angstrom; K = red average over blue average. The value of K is 1.21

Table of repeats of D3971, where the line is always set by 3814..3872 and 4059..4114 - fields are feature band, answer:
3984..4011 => -0.17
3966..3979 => 0.37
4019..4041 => -0.13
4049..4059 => -0.14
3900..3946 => -0.03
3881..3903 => 0.06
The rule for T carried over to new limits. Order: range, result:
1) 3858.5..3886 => 0.8264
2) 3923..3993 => 0.5975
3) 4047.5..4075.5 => 1.087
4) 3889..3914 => 0.7567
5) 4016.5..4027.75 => 1.177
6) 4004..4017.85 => 1.299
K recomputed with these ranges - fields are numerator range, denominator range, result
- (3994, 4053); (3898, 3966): 1.25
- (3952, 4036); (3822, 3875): 1.25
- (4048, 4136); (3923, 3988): 1.27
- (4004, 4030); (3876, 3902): 1.41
